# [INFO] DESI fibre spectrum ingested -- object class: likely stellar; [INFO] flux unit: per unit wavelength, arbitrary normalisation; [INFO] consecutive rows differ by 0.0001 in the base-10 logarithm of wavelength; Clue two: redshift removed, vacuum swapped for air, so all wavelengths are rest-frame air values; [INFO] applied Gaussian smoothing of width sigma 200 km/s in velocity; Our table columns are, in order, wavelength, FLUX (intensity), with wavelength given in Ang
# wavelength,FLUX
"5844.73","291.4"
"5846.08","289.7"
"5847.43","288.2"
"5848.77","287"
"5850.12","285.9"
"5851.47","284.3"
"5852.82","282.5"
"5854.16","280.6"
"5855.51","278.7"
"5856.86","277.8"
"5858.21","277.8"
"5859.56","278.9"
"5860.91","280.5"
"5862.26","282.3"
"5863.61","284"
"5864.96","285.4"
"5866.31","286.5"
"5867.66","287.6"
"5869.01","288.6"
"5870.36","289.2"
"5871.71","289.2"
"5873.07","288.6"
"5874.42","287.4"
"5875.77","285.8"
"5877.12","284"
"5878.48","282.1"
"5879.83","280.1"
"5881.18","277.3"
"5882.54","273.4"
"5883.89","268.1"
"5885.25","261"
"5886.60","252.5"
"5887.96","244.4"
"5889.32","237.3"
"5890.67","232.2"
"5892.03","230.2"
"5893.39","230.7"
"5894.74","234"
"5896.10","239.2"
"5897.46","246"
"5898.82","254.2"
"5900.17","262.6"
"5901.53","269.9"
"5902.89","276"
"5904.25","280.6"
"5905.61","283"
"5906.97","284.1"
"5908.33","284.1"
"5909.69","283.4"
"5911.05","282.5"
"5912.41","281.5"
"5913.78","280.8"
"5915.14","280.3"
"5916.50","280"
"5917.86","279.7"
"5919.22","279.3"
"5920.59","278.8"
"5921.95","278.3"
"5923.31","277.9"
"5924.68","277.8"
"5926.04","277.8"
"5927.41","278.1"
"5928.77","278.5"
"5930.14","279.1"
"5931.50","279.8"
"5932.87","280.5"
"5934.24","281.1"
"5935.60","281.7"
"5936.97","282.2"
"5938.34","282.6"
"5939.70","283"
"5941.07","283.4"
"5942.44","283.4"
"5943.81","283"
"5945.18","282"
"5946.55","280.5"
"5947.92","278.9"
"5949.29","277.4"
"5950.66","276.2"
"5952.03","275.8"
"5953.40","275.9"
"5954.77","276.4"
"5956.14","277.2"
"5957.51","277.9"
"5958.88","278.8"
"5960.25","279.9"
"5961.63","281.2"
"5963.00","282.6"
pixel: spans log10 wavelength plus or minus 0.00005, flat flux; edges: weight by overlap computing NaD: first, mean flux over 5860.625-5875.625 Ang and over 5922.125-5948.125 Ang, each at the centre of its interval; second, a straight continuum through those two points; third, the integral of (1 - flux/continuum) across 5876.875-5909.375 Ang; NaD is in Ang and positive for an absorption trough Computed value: 2.7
